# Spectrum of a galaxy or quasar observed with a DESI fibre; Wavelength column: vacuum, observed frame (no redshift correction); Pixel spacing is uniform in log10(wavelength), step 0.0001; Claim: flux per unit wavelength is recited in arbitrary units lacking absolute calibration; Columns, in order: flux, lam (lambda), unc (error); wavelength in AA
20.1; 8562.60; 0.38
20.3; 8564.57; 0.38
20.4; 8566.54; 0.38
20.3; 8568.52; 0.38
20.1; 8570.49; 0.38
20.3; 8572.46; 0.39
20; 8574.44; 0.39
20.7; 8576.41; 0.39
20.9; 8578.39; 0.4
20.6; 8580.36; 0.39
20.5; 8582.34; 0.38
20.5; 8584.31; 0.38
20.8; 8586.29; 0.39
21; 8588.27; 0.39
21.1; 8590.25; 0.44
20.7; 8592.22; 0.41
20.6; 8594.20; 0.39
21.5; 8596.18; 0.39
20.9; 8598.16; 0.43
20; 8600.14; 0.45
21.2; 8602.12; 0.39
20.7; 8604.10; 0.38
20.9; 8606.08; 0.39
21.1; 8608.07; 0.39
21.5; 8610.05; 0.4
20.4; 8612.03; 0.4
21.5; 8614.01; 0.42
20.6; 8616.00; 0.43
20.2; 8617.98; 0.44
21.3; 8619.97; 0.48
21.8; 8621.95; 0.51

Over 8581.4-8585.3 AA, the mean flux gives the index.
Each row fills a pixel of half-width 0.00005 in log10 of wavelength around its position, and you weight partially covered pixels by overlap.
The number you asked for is 20.5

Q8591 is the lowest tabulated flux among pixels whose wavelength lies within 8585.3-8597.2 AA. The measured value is 20.6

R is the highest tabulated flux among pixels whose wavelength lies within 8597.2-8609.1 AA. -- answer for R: 21.2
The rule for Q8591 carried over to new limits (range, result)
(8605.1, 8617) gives 20.4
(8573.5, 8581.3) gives 20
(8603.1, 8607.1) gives 20.7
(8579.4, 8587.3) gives 20.5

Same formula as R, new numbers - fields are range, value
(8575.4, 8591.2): 21.1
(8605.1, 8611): 21.5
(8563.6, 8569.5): 20.4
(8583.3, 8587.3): 20.8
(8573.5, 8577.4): 20.7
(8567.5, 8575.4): 20.3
